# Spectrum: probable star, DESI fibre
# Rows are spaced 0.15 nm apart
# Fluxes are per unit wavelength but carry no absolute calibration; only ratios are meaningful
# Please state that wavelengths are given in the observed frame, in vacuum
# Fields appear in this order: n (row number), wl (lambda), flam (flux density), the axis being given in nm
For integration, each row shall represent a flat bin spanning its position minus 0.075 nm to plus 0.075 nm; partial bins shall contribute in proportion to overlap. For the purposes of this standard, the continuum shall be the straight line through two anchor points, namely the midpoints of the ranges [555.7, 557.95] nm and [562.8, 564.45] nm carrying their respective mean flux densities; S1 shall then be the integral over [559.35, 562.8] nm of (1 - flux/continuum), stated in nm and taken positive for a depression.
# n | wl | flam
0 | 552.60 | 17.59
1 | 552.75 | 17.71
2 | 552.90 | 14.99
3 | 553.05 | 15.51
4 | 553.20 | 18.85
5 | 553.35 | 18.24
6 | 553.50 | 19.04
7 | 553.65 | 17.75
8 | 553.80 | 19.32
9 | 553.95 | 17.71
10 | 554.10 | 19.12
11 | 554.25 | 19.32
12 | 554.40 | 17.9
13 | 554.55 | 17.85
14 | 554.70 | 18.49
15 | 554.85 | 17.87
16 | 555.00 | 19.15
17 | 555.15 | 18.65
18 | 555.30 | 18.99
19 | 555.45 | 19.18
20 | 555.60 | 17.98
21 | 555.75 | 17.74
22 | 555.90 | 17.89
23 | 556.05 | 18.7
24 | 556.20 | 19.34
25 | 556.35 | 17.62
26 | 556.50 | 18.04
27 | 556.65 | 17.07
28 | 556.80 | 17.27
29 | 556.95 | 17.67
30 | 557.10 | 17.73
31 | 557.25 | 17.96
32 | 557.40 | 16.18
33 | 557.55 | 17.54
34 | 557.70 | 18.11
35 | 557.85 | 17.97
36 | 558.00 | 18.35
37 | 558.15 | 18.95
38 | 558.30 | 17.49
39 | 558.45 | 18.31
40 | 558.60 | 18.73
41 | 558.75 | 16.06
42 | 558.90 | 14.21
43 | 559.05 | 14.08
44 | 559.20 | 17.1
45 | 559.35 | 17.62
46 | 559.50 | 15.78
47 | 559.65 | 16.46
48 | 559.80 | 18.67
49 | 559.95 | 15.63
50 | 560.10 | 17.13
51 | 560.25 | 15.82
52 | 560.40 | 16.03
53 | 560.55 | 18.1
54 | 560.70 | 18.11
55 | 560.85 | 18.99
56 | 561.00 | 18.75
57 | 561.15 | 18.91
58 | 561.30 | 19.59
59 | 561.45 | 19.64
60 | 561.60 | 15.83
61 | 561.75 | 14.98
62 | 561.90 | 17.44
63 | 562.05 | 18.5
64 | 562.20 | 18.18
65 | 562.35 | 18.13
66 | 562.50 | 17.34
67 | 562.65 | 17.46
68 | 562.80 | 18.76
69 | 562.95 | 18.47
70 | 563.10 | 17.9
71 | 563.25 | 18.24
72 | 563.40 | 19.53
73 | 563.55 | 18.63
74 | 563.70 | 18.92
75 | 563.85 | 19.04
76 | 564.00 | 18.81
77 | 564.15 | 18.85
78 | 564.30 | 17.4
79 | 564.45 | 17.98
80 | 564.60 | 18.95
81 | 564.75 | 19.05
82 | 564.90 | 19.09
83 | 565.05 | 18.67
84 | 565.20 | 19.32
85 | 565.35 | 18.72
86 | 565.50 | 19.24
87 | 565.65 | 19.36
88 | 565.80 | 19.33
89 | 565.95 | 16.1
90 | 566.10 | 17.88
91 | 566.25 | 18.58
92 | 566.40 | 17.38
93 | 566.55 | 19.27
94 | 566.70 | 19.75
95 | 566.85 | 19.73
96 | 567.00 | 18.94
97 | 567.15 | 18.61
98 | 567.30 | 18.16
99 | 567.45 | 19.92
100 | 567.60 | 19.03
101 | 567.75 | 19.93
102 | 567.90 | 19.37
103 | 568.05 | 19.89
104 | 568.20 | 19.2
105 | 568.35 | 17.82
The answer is 0.14 nm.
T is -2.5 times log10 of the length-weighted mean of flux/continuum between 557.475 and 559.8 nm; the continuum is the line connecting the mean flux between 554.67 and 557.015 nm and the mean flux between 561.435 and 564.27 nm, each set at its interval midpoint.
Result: 0.062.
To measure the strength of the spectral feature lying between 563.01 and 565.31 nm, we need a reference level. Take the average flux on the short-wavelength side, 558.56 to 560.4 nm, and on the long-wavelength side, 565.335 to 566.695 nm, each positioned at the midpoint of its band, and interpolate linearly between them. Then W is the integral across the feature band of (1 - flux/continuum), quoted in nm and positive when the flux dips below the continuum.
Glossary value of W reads -0.10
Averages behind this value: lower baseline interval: 16.4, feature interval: 18.7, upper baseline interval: 18.5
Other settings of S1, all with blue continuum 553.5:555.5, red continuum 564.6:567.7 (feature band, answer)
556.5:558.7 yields 0.099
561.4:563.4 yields 0.100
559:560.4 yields 0.164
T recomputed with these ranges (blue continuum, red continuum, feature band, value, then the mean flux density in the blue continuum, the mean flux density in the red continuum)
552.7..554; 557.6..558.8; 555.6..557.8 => 0.01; 17.7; 18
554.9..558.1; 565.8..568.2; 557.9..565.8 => 0.03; 18.1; 18.9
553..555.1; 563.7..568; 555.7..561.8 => 0.06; 18.3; 18.8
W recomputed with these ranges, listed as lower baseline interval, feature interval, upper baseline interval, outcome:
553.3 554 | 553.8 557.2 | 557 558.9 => -0.031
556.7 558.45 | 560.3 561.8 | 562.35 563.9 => 0.021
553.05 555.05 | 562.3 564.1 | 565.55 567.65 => 0.018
